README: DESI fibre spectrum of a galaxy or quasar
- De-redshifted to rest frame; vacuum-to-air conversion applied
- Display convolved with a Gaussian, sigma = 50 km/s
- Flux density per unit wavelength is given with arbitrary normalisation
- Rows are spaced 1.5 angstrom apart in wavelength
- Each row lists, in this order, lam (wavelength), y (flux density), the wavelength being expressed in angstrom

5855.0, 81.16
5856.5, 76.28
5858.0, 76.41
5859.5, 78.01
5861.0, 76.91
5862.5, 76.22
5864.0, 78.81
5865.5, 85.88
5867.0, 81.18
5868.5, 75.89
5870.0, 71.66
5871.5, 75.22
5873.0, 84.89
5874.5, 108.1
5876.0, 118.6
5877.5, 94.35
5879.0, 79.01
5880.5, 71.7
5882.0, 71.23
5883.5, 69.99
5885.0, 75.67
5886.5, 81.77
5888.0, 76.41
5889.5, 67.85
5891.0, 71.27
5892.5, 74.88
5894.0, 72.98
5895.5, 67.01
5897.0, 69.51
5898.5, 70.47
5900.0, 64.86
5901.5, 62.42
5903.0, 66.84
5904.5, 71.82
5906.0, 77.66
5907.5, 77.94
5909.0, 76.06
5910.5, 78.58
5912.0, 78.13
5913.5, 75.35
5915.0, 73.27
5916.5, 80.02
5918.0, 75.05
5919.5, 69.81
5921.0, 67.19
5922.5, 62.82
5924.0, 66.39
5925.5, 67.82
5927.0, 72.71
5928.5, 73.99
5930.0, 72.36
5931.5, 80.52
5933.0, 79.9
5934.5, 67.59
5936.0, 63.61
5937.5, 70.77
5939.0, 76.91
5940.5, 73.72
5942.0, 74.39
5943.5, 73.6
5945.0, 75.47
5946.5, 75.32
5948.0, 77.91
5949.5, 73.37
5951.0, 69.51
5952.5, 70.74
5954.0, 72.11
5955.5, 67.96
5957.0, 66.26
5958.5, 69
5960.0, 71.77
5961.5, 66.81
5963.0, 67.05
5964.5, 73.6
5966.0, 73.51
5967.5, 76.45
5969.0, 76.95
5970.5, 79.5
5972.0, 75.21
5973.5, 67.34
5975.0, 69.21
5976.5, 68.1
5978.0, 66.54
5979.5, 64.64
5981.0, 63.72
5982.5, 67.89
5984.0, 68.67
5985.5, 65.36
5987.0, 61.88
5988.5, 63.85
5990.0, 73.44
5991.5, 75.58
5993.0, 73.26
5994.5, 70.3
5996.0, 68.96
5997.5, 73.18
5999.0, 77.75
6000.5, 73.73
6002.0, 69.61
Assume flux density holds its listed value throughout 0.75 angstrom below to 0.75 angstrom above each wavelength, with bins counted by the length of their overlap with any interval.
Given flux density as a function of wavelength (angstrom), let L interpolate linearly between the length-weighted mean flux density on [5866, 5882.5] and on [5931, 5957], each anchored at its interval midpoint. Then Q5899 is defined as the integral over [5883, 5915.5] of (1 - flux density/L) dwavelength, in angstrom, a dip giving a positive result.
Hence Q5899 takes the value 3.1 angstrom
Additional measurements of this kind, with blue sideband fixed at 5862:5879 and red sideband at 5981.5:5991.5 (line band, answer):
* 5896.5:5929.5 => 3.1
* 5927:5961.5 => 0.8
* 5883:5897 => 1.7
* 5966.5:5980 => -0.4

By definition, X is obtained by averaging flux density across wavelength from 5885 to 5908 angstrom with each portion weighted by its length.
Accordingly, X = 71.6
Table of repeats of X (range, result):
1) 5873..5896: 80.4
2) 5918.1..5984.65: 71.1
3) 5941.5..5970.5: 72.4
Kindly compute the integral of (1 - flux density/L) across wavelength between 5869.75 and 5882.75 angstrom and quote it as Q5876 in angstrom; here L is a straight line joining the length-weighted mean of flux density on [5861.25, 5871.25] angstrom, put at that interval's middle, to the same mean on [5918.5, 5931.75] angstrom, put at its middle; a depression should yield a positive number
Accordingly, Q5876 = -1.7 angstrom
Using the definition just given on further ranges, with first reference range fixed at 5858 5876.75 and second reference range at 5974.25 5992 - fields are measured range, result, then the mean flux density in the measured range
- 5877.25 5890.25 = 0.9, 75.8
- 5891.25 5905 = 1.8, 69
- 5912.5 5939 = 1.3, 71.9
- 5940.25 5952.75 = -0.2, 73.9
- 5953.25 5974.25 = -0.5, 71.7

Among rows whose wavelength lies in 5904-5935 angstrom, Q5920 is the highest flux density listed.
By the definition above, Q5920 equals 80.52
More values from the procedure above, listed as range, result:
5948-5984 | 79.5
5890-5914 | 78.58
